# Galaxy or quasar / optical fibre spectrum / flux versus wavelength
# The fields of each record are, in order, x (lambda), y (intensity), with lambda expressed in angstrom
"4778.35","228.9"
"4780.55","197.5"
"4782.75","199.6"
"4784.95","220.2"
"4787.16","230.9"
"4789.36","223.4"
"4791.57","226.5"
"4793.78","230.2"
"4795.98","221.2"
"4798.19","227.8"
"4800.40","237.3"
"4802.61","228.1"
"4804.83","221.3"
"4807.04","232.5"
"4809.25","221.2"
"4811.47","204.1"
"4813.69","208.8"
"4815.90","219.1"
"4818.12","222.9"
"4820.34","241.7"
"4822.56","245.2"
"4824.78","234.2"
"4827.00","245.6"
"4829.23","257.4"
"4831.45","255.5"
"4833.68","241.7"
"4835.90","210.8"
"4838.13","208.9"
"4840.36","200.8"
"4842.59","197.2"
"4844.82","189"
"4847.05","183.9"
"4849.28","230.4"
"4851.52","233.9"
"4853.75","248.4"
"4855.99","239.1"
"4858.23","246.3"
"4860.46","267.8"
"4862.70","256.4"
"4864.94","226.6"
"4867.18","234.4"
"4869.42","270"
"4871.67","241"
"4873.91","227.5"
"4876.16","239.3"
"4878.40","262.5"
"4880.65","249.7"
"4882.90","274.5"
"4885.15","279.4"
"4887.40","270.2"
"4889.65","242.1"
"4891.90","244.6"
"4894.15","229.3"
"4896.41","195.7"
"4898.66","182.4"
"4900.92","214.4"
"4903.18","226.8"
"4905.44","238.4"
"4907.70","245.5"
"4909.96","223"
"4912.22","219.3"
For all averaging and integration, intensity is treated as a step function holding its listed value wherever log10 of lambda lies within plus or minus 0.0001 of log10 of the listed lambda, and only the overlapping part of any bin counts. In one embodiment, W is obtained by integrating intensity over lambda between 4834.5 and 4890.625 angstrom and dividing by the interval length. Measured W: 237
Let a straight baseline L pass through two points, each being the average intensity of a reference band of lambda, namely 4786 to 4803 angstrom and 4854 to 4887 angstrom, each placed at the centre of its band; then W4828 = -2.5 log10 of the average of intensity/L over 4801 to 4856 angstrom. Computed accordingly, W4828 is 0.06 mag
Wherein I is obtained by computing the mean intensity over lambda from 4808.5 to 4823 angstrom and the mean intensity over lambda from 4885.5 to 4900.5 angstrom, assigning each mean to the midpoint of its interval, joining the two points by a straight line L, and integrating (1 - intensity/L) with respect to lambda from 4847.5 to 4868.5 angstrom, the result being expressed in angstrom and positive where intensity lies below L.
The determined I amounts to -1.4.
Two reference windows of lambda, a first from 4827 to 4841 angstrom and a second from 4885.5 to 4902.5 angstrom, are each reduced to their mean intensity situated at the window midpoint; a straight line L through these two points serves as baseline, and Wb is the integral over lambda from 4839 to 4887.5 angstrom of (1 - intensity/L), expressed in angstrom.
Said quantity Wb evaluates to -1.9 angstrom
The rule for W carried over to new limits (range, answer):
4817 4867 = 231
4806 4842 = 228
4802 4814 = 220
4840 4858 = 217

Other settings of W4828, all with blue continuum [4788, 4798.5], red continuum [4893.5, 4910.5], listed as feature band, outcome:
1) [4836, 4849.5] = 0.114 mag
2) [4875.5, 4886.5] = -0.189 mag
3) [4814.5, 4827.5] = -0.046 mag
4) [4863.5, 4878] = -0.096 mag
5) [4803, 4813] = 0.026 mag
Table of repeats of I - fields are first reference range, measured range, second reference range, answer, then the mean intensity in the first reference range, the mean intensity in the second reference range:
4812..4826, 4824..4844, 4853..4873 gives 0.6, 228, 248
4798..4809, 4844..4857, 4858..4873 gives 1.2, 229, 249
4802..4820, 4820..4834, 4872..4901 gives -1.4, 220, 240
